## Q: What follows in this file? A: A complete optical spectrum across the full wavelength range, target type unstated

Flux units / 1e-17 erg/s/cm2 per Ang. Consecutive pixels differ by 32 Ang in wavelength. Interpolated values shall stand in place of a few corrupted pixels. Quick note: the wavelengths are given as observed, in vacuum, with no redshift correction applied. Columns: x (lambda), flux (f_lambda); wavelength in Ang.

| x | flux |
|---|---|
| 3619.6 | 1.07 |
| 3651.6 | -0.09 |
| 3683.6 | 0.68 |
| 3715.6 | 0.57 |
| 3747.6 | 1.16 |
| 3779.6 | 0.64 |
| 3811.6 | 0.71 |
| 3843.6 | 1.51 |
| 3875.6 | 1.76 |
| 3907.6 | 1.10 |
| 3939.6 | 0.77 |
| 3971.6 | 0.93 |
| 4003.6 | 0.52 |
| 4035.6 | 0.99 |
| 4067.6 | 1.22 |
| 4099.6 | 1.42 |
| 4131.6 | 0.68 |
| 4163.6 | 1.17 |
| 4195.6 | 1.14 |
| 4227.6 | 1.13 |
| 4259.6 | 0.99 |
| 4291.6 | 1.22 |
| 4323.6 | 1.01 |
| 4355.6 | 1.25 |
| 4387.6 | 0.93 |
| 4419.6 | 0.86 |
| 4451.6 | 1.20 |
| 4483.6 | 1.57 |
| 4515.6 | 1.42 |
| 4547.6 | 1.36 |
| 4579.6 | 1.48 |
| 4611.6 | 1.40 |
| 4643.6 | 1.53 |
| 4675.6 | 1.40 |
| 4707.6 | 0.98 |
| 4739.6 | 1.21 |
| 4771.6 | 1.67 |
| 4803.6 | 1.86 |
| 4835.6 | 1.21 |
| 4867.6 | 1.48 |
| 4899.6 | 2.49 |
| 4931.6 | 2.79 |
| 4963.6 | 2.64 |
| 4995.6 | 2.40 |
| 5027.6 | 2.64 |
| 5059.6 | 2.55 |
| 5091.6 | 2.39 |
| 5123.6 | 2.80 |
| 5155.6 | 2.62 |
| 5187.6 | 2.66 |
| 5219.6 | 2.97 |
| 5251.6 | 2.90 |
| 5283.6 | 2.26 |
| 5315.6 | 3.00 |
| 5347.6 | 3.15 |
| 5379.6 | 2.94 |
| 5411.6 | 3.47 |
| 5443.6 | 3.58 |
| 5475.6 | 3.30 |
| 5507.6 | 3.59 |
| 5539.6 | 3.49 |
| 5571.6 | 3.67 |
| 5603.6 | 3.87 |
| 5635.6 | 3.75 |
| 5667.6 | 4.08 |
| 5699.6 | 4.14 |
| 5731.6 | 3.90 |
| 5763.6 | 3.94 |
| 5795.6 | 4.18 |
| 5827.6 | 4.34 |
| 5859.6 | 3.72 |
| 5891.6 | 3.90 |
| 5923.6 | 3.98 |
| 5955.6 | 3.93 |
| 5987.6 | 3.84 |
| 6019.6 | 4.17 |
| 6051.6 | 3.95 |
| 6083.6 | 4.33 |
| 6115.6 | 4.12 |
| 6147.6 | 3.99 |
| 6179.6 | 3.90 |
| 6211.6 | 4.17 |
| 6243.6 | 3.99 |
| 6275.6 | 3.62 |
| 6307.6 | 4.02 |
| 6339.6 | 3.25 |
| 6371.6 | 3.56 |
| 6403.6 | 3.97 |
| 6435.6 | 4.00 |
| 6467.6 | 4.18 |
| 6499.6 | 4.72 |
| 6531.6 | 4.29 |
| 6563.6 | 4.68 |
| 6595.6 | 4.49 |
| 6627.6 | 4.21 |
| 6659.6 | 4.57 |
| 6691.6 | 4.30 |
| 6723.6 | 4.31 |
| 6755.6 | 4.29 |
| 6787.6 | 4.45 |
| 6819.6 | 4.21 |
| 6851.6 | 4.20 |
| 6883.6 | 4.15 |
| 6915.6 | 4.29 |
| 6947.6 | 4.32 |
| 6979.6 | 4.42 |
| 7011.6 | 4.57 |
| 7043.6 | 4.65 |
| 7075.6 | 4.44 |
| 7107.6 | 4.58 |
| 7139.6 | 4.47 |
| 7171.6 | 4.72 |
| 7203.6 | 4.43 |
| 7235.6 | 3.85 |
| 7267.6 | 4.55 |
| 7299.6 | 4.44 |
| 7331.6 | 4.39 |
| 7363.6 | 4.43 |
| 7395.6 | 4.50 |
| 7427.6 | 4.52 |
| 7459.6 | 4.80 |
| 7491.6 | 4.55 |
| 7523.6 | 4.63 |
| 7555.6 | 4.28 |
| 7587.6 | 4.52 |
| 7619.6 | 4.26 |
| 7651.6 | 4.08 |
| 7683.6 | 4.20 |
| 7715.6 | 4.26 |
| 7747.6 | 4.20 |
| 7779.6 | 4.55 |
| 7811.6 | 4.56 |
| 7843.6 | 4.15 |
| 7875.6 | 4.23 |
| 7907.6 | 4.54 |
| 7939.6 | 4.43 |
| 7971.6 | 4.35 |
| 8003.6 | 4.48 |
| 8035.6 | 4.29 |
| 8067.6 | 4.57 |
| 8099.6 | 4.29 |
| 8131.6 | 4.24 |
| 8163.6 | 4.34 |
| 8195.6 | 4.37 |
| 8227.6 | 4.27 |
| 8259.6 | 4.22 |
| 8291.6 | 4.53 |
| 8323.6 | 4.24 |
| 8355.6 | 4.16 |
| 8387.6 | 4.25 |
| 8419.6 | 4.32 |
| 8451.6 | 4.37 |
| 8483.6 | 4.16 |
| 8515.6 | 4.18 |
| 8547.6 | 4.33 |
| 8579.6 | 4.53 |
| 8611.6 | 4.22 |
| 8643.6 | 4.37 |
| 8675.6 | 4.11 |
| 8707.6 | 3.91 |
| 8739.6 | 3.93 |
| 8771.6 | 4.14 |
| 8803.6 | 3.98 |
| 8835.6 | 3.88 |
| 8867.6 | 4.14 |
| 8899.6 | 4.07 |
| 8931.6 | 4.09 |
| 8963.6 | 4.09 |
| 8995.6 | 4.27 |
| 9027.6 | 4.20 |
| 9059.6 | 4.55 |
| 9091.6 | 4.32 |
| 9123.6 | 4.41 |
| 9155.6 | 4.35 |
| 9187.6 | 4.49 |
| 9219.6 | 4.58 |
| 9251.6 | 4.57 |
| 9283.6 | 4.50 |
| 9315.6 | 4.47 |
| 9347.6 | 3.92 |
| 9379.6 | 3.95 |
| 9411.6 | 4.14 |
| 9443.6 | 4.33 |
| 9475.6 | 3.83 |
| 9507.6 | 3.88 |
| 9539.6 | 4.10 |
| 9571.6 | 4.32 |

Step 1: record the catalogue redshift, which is 0.226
